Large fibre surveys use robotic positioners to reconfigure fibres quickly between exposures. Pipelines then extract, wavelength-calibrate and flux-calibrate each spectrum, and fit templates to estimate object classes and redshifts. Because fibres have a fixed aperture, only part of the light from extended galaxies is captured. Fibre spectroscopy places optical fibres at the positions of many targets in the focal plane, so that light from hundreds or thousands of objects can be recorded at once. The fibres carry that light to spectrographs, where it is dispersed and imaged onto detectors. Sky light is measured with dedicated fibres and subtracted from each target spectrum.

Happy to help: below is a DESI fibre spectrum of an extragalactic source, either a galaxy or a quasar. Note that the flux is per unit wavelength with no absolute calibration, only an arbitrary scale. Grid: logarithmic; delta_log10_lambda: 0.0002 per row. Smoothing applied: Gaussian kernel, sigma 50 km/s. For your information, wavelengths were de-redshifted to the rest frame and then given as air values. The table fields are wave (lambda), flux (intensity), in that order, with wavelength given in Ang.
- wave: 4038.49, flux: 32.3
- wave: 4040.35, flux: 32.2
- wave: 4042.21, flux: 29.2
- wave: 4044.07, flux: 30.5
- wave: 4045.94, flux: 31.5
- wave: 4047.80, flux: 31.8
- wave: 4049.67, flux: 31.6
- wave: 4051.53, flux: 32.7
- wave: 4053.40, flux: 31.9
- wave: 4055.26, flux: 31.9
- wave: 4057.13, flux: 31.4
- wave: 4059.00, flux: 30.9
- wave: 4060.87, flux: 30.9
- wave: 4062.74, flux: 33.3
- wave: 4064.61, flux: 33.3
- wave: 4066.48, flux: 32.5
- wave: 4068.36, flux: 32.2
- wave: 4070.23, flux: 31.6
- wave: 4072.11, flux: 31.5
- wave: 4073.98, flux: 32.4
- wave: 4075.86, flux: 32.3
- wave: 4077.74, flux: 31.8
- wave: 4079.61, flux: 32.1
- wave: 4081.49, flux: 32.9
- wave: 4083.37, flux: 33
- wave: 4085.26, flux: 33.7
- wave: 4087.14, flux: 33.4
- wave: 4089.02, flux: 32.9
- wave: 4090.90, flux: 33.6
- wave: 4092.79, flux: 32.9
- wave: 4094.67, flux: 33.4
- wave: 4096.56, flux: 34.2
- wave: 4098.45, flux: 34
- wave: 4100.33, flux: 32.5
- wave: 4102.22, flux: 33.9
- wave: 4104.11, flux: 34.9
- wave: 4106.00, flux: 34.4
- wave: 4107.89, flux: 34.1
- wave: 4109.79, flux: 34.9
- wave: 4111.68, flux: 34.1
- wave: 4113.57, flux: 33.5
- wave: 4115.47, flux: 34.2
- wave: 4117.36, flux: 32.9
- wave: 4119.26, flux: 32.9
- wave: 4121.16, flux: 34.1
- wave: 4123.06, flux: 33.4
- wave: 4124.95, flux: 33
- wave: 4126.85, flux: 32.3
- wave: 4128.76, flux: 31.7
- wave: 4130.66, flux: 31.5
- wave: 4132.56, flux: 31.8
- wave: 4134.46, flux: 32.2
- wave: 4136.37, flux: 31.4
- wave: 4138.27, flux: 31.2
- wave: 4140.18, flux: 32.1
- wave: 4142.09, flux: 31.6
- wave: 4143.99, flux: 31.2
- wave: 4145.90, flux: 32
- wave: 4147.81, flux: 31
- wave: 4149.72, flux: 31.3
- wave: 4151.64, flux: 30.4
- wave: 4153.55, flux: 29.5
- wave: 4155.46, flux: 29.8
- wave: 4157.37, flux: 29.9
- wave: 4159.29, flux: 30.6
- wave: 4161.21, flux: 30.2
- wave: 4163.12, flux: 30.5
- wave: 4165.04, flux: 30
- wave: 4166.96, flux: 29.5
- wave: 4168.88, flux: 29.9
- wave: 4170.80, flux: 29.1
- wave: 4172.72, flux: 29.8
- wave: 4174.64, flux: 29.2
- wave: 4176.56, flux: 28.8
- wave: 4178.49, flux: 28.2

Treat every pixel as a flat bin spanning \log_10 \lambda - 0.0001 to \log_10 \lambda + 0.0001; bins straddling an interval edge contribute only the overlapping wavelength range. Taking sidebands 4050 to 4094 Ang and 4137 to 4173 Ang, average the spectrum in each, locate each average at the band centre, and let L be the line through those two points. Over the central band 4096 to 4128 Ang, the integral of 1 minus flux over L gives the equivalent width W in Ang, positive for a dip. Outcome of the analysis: -2.2 Ang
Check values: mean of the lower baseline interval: 32.4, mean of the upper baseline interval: 30.5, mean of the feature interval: 33.7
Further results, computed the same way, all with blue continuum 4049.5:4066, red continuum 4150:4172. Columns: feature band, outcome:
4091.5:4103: -0.8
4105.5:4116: -1.1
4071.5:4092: -0.7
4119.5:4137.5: -1.0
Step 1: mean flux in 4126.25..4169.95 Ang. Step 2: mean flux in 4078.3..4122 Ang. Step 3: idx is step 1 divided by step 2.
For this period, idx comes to 0.9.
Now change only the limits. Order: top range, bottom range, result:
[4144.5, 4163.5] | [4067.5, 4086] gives 0.94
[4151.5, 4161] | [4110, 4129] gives 0.90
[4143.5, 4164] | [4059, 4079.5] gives 0.95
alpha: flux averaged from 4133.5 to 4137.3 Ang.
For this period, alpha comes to 31.8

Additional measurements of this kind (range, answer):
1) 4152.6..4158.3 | 29.8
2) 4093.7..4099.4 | 33.9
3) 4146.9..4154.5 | 30.5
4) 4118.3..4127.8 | 33.1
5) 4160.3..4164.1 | 30.4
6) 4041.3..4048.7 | 30.7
